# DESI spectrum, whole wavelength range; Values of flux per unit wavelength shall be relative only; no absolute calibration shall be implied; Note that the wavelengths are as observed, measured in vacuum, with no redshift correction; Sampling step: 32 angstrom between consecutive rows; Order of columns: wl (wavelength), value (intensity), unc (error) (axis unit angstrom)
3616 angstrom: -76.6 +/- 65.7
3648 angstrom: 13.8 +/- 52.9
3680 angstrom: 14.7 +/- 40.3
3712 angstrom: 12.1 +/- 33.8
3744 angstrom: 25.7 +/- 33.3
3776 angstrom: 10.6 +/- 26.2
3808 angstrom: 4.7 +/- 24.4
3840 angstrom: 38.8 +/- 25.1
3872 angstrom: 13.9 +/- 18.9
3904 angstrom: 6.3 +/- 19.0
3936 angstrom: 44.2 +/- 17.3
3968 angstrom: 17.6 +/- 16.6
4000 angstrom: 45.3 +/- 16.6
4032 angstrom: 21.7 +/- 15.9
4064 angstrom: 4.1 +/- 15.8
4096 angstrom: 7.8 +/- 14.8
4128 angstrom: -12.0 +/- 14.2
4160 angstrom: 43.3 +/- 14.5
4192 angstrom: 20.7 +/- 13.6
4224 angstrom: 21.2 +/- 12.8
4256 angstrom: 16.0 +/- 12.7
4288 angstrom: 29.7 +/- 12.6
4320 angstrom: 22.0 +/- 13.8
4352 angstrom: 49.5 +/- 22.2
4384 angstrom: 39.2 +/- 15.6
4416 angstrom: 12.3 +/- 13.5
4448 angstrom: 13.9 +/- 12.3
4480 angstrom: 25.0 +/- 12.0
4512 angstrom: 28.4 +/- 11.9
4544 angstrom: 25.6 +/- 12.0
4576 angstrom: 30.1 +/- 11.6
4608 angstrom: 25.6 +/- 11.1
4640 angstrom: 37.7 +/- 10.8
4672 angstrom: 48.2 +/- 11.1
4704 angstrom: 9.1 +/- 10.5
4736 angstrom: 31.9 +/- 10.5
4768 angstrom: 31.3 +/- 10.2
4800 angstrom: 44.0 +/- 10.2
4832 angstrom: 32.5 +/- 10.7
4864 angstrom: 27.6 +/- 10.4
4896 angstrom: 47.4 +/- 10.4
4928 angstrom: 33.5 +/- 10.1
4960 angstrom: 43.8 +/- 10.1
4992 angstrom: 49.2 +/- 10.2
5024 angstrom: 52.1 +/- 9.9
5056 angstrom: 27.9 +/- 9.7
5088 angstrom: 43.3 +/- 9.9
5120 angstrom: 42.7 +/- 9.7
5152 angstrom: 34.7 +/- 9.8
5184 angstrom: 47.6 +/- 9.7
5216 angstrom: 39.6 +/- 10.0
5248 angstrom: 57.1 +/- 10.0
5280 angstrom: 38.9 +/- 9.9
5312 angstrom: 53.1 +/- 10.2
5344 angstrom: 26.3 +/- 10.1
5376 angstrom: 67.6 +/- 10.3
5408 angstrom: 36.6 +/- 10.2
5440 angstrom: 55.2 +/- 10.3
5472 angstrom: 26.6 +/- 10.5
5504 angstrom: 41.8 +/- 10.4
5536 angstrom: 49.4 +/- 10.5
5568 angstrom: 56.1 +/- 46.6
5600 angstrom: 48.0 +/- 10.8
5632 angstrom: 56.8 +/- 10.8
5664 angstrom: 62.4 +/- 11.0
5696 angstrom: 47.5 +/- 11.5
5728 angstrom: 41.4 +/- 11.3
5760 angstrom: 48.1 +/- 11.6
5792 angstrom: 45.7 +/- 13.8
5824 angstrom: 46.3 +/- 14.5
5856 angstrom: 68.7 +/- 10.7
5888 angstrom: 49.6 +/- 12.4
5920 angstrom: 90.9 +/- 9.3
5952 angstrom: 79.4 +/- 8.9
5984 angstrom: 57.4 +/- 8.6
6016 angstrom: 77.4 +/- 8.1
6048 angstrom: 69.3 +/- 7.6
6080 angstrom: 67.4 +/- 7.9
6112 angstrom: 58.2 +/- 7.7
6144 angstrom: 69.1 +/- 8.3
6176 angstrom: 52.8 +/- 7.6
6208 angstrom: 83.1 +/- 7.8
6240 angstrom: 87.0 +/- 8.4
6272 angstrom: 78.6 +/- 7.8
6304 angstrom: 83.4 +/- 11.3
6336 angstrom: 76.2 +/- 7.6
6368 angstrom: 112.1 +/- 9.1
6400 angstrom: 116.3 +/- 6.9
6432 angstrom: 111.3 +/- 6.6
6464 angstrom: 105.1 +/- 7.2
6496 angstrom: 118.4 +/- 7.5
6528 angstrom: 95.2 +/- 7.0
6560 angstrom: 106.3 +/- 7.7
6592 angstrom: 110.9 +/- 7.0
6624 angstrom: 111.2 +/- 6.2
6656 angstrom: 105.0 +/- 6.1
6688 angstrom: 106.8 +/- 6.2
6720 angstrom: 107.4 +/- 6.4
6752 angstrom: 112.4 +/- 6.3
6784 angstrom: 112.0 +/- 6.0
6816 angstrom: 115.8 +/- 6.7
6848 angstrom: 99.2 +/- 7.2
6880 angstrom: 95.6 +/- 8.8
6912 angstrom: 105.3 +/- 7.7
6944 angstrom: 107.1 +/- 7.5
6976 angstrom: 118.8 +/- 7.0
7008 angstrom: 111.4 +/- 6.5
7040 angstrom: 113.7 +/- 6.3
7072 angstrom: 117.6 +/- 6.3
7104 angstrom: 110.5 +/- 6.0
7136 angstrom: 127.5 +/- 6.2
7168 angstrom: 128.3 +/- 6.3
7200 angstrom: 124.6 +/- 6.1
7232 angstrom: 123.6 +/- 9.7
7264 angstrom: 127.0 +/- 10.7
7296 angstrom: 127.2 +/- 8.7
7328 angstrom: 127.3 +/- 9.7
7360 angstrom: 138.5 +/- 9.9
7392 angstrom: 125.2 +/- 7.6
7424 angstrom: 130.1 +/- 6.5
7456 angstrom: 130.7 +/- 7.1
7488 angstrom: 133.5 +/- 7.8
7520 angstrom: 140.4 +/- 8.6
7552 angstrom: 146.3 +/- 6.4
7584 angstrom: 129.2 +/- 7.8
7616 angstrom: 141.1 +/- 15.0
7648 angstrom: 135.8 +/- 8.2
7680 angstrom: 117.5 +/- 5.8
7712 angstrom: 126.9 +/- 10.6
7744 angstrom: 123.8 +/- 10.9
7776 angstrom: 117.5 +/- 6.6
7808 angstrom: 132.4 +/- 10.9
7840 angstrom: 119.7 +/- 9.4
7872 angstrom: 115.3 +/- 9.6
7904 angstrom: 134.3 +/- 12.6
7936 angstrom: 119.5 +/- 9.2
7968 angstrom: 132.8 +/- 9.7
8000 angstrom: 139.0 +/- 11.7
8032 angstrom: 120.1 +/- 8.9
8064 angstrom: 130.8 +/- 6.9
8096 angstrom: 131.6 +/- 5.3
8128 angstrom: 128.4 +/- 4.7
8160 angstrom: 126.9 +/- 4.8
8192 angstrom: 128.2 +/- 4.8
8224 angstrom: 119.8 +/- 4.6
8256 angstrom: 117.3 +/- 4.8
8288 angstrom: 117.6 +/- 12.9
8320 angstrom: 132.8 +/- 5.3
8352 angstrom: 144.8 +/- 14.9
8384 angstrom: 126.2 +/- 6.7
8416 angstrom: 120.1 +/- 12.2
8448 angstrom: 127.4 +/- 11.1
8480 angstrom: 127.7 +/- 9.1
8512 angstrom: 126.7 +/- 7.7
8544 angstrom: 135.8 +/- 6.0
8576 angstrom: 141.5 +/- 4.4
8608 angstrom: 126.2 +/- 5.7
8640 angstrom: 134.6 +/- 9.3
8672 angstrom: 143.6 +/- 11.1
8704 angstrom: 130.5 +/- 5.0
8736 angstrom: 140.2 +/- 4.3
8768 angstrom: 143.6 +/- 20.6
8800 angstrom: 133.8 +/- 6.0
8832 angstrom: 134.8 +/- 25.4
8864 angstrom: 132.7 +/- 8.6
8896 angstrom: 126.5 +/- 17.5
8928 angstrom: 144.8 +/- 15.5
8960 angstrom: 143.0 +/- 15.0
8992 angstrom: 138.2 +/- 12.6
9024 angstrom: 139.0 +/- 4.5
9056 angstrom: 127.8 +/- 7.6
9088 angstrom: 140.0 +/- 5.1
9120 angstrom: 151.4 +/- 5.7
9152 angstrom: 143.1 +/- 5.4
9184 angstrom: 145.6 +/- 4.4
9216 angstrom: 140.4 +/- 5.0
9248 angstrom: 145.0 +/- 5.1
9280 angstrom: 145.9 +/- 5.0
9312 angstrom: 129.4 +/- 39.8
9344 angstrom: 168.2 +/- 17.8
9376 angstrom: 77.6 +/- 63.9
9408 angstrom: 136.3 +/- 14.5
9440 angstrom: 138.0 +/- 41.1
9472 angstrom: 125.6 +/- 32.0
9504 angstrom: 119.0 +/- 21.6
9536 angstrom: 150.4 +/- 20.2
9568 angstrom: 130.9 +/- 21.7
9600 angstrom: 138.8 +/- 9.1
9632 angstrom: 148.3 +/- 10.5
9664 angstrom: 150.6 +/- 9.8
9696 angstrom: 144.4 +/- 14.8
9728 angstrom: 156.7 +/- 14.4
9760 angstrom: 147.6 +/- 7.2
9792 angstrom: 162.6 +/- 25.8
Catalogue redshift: 0.59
